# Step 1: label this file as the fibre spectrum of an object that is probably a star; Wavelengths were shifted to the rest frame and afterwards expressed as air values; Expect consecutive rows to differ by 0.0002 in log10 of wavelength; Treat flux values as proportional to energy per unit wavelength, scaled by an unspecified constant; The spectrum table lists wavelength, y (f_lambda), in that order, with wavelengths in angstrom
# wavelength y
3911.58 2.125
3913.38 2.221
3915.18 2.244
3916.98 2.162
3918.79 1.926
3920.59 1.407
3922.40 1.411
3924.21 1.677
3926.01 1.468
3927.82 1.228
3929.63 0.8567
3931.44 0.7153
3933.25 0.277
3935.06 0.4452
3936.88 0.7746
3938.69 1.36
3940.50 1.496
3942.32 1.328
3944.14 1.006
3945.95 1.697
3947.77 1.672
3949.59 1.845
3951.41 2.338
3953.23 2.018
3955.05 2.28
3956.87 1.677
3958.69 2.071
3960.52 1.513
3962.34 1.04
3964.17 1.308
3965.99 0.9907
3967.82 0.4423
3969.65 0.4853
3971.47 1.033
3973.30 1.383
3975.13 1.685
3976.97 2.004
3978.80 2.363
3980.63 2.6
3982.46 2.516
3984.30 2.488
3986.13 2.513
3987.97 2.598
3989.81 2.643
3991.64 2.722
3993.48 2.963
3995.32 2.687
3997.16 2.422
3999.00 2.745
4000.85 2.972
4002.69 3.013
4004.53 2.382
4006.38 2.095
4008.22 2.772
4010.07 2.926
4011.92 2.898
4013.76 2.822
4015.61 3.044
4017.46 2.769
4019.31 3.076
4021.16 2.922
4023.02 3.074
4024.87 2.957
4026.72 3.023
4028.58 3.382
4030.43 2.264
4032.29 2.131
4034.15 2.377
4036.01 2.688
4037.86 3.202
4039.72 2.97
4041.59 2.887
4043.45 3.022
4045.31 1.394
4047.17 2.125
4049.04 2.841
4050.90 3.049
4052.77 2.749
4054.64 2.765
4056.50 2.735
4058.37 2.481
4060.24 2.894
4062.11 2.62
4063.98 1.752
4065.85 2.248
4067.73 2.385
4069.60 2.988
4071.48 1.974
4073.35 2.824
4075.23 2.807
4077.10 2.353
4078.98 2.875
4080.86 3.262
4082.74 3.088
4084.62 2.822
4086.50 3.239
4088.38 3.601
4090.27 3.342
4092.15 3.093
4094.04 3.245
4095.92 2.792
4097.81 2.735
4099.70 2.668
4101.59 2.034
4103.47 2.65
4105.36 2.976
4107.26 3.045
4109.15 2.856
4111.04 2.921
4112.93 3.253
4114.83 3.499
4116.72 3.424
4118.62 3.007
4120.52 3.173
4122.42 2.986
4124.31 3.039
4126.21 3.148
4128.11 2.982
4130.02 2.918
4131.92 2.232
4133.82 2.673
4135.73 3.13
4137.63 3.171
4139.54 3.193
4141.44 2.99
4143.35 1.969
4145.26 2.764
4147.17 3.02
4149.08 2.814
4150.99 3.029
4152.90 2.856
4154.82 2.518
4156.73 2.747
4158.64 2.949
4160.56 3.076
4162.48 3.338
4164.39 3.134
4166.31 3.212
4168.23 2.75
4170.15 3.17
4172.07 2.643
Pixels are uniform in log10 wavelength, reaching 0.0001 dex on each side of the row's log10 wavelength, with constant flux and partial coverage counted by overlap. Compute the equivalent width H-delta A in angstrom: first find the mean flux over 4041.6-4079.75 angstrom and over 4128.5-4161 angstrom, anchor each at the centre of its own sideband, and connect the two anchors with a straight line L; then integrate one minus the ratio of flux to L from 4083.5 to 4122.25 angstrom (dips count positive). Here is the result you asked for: -4.8 angstrom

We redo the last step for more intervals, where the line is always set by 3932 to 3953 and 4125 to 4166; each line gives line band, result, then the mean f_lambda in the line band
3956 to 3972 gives 3.2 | 1.18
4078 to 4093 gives -4.6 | 3.16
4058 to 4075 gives -1.5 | 2.48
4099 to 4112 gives -0.8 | 2.74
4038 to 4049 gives -2.5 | 2.56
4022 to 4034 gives -4.9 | 2.78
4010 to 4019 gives -5.0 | 2.9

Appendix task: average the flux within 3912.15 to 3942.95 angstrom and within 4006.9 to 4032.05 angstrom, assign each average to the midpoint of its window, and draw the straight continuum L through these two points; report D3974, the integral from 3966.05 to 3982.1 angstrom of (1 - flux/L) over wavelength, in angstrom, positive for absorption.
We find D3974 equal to 4.9 angstrom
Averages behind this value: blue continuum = 1.36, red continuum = 2.88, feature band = 1.51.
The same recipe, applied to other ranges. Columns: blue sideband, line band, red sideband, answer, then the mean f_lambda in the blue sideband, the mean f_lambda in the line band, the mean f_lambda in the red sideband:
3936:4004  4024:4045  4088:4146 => -3.55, 1.92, 2.77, 2.95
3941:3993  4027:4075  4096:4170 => -4.82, 1.8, 2.6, 2.92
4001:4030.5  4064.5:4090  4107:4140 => 1.36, 2.86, 2.8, 3.03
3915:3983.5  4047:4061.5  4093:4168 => -2.58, 1.49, 2.73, 2.93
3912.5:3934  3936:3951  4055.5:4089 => 1.99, 1.47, 1.43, 2.71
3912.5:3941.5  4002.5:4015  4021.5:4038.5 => -1.00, 1.35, 2.69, 2.79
